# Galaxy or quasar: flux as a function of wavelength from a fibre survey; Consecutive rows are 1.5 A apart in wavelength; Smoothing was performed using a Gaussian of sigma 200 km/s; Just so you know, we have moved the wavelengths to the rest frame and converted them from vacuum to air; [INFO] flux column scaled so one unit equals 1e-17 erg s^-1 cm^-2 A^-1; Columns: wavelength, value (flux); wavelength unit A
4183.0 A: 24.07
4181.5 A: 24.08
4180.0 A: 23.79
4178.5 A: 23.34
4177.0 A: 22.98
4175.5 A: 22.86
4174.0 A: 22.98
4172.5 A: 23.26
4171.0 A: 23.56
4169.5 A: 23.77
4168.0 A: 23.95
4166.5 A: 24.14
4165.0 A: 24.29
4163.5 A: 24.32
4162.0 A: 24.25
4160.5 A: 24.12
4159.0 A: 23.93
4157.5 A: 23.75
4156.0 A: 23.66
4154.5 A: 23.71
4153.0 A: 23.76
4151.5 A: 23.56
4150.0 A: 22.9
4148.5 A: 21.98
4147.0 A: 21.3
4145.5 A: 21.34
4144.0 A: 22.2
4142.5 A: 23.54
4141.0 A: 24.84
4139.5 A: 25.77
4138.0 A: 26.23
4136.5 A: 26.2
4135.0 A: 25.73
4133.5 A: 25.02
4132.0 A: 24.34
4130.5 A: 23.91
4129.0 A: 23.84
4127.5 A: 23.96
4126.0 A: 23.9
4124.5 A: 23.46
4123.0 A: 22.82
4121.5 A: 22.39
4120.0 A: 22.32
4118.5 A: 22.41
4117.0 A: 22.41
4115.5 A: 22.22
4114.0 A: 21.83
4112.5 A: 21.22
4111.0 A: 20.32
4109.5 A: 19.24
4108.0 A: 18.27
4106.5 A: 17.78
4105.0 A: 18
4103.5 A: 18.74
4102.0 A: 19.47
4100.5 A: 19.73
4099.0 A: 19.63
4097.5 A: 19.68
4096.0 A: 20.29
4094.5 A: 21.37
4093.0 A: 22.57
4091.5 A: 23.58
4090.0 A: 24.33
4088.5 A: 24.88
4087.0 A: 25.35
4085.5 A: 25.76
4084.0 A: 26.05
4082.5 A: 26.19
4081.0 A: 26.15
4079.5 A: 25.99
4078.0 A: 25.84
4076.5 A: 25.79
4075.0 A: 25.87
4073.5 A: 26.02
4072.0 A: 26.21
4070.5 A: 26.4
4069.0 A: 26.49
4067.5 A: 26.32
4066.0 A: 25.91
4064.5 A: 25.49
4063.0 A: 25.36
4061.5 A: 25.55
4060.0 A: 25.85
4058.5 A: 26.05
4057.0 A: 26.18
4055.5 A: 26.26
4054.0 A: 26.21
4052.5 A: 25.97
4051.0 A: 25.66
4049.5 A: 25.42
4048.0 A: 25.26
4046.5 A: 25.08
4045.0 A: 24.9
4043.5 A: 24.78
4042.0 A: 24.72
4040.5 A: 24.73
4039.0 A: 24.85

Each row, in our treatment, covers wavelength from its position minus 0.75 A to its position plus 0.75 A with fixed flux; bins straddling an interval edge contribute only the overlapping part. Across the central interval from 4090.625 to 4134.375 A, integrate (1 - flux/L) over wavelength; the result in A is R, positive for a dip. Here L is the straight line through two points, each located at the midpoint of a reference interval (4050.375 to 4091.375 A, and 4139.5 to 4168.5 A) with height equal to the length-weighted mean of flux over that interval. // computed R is 5.5 A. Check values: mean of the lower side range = 25.8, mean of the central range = 21.6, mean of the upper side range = 23.5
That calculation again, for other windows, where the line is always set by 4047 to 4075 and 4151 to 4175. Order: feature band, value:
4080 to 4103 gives 2.10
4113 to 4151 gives 1.53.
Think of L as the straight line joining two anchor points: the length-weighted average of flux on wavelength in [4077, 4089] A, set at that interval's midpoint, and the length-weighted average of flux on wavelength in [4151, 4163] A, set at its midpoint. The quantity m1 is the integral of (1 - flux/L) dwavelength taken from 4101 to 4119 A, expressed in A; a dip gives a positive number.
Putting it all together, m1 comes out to 3.6 A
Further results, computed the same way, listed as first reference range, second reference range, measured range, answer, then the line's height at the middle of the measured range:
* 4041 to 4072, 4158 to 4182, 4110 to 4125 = 1.6 A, 24.6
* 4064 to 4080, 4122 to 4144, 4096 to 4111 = 3.6 A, 25.2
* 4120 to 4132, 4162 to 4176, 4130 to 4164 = -0.5 A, 23.6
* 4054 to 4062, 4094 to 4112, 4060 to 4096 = -3.5 A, 23.1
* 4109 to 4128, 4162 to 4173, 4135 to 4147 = -0.6 A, 23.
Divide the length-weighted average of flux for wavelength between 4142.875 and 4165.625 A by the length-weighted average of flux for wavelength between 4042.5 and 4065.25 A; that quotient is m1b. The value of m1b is 0.91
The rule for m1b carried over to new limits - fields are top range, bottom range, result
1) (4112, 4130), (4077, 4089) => 0.88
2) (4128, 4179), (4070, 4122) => 1.05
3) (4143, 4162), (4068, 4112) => 1.00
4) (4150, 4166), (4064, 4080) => 0.92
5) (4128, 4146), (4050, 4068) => 0.94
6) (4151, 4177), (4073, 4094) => 0.94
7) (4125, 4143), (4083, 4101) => 1.08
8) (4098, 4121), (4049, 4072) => 0.78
